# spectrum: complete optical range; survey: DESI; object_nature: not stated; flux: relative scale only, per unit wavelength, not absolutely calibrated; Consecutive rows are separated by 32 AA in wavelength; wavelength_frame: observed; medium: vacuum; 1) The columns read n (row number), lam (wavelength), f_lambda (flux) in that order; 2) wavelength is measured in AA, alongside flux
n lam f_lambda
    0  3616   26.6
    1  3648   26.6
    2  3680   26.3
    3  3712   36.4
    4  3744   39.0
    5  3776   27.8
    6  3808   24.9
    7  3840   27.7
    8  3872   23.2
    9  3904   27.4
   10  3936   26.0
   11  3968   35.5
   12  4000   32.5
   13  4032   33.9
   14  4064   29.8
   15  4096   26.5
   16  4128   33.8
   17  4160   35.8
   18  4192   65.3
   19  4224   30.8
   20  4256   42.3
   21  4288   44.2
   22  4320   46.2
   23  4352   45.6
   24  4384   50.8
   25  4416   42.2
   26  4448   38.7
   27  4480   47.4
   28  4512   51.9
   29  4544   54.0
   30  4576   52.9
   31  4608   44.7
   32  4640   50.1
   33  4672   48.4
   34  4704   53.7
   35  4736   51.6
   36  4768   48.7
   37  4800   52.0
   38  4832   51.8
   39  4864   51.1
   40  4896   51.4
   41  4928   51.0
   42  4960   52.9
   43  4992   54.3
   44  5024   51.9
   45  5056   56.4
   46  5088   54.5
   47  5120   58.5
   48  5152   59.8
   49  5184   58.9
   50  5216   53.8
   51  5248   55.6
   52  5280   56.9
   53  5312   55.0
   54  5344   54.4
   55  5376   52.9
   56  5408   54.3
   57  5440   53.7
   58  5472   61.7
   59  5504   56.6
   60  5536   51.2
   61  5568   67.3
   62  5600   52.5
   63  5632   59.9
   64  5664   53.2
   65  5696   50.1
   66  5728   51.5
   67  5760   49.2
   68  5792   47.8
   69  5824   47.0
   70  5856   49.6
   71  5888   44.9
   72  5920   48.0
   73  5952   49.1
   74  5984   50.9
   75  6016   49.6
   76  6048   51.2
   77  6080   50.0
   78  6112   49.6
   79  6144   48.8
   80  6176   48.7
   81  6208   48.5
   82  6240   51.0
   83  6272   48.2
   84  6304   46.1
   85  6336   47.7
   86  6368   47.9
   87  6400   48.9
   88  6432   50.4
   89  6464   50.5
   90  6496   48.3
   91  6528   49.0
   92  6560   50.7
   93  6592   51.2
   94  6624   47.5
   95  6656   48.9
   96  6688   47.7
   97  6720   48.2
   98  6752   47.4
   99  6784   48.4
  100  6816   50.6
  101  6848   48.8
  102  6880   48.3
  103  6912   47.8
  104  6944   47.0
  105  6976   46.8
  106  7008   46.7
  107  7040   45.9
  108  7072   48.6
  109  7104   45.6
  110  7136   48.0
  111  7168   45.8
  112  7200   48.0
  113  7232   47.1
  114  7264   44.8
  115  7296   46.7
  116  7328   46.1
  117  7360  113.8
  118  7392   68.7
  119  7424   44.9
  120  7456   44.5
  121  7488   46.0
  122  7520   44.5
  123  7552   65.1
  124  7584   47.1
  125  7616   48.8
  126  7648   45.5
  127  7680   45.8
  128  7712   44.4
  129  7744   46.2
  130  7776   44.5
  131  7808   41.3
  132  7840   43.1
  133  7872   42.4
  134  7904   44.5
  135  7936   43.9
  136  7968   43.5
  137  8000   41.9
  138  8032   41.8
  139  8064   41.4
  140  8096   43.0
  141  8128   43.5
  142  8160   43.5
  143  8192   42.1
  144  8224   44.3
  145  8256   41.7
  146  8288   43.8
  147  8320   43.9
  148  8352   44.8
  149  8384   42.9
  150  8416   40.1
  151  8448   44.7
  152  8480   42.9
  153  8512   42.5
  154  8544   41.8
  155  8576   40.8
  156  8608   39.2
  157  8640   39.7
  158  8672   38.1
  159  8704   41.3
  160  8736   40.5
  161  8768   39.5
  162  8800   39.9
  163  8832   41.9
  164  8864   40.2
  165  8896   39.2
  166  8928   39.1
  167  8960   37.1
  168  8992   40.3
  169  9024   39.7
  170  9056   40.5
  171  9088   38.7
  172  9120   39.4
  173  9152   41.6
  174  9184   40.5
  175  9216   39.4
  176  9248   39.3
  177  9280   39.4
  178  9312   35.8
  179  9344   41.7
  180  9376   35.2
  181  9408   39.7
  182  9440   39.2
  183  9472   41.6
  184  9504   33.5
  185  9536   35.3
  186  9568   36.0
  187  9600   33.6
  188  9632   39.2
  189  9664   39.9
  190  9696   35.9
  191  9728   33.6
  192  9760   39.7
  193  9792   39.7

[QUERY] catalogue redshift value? 0.12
